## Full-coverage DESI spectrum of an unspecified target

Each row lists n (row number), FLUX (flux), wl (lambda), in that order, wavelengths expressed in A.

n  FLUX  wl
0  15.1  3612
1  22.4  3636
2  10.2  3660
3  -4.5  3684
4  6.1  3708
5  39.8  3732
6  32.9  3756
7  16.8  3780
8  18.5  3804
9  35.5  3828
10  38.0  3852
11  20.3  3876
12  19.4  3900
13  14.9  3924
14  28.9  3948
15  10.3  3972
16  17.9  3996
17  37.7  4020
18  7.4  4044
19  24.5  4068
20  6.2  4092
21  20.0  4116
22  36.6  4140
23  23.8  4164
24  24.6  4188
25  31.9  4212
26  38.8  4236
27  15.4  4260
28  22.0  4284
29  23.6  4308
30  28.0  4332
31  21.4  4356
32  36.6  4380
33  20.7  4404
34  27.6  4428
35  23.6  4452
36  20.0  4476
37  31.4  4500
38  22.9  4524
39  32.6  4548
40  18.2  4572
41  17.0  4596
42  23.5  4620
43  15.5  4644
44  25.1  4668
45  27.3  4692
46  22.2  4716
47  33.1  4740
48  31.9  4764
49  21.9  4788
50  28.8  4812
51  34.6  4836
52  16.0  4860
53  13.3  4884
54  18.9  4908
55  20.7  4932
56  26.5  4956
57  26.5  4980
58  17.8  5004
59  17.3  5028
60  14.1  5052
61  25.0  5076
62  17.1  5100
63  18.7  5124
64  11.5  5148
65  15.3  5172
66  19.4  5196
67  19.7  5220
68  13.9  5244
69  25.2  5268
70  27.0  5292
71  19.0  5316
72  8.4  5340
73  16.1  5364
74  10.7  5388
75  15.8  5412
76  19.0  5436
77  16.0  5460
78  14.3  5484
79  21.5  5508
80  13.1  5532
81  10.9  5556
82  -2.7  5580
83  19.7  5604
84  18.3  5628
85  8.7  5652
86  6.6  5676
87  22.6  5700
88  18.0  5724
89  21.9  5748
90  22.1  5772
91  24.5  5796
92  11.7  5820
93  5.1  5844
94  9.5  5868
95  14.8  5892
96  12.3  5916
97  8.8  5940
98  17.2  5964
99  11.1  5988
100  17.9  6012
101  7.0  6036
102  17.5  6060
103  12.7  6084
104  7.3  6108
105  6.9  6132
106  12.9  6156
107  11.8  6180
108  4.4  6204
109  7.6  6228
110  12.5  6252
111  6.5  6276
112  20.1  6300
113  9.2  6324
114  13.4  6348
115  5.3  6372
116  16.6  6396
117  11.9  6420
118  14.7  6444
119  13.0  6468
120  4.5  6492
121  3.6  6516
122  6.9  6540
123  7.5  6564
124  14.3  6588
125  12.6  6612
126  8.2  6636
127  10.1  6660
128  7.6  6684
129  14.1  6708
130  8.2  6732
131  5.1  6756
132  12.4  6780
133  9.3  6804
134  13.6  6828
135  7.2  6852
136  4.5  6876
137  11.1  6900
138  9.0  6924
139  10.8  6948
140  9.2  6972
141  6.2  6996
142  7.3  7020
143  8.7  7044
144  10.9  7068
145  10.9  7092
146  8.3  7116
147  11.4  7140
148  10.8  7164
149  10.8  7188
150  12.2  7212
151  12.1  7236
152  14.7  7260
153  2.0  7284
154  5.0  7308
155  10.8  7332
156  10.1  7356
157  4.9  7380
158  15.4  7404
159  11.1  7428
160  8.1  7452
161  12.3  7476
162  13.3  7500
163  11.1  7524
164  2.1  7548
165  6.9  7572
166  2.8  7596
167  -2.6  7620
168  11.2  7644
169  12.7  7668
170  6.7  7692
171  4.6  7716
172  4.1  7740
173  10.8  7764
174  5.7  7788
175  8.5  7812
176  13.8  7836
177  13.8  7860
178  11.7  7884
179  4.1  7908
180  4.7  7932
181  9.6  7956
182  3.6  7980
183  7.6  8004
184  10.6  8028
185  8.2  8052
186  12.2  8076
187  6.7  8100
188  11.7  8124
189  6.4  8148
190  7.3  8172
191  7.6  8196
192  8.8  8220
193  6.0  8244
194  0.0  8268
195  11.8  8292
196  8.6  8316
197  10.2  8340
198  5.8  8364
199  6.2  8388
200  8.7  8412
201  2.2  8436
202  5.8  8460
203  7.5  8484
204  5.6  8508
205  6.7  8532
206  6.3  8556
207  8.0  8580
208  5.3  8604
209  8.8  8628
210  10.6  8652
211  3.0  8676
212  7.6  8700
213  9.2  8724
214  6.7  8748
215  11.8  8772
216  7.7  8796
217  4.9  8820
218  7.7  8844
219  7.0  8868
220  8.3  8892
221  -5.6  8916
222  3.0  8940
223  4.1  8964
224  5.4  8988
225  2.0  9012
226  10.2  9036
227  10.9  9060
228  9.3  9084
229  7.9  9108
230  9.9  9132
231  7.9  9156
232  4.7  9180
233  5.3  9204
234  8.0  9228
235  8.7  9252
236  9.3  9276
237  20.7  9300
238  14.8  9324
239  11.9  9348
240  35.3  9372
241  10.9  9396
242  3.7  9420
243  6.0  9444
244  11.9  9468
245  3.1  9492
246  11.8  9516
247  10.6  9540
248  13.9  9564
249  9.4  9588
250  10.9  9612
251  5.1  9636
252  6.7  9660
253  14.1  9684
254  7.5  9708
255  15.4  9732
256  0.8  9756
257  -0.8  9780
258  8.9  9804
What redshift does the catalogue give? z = 0.46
